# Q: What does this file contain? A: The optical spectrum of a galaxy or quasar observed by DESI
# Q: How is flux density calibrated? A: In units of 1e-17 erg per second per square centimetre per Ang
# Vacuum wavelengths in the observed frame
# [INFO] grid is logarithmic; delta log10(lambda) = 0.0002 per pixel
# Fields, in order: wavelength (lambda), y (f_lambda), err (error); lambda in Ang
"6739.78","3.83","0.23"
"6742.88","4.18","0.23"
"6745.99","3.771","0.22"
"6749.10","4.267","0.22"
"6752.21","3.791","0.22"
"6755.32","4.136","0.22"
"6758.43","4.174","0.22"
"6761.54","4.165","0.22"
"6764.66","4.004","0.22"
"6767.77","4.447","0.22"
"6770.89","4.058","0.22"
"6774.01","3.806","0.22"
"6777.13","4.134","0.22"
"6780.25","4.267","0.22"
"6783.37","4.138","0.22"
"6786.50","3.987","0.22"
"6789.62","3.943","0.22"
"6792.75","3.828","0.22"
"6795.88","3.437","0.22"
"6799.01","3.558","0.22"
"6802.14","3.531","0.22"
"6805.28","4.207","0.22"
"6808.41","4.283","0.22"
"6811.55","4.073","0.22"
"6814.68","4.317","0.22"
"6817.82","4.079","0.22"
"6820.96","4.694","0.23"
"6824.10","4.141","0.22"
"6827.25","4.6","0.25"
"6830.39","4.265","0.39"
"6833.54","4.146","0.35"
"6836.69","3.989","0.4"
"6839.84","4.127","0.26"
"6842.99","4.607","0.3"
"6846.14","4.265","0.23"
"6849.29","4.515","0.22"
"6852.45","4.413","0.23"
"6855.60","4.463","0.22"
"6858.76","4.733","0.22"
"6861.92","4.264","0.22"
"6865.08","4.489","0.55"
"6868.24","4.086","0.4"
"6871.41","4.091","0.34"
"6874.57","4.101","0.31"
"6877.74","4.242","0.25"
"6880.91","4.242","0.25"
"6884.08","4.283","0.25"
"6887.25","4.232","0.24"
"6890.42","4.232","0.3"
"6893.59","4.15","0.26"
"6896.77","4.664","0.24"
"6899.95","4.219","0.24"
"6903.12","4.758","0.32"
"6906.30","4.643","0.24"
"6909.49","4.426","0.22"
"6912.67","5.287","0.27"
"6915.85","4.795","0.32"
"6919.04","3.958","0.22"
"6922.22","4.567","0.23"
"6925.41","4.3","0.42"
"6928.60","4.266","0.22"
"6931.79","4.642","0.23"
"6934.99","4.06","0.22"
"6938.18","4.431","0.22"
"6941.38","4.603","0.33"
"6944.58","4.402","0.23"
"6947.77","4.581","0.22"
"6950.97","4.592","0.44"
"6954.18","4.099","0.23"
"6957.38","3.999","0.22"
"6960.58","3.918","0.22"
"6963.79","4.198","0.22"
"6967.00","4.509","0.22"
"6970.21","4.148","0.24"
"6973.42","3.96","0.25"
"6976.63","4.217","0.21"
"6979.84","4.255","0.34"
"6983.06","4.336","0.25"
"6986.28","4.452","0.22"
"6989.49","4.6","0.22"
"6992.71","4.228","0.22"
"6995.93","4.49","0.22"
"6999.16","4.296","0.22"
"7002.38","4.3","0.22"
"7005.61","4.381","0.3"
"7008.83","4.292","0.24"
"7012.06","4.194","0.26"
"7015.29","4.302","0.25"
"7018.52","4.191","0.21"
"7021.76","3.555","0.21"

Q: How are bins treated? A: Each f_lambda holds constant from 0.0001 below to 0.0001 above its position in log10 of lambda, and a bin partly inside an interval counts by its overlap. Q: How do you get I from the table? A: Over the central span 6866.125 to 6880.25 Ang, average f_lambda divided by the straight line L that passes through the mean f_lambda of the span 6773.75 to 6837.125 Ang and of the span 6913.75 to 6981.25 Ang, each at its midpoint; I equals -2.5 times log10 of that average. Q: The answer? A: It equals 0.01 mag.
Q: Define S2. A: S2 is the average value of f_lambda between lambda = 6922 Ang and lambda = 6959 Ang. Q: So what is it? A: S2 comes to 4.37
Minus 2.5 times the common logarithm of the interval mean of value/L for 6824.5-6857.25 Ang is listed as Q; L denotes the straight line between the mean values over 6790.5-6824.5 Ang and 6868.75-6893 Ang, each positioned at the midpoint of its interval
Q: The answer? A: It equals -0.06 mag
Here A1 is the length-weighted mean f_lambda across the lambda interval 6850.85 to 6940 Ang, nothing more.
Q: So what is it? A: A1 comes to 4.39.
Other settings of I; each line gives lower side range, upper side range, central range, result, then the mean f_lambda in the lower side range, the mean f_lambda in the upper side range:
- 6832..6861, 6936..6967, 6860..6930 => -0.01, 4.36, 4.32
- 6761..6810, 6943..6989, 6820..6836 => -0.07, 3.98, 4.27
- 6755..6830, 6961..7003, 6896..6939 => -0.07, 4.09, 4.3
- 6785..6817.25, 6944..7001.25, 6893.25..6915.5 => -0.12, 3.92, 4.29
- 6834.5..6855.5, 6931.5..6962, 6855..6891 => 0.01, 4.33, 4.32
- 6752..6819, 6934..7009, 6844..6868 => -0.08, 4.02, 4.31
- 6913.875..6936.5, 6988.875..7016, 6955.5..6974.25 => 0.06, 4.39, 4.33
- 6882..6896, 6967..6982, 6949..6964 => 0.01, 4.25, 4.19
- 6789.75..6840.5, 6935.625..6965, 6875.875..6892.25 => -0.01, 4.07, 4.31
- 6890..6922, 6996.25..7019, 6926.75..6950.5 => 0.00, 4.53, 4.3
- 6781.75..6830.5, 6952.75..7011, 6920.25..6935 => -0.05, 4.06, 4.26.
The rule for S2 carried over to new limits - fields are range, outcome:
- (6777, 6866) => 4.19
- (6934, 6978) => 4.27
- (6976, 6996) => 4.37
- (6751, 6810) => 4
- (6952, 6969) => 4.16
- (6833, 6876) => 4.31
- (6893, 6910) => 4.5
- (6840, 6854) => 4.42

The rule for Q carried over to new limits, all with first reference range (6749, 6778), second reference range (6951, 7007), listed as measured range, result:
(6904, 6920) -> -0.11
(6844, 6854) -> -0.06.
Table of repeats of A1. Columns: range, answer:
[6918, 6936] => 4.32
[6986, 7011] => 4.37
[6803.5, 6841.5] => 4.24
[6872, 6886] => 4.21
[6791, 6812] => 3.83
